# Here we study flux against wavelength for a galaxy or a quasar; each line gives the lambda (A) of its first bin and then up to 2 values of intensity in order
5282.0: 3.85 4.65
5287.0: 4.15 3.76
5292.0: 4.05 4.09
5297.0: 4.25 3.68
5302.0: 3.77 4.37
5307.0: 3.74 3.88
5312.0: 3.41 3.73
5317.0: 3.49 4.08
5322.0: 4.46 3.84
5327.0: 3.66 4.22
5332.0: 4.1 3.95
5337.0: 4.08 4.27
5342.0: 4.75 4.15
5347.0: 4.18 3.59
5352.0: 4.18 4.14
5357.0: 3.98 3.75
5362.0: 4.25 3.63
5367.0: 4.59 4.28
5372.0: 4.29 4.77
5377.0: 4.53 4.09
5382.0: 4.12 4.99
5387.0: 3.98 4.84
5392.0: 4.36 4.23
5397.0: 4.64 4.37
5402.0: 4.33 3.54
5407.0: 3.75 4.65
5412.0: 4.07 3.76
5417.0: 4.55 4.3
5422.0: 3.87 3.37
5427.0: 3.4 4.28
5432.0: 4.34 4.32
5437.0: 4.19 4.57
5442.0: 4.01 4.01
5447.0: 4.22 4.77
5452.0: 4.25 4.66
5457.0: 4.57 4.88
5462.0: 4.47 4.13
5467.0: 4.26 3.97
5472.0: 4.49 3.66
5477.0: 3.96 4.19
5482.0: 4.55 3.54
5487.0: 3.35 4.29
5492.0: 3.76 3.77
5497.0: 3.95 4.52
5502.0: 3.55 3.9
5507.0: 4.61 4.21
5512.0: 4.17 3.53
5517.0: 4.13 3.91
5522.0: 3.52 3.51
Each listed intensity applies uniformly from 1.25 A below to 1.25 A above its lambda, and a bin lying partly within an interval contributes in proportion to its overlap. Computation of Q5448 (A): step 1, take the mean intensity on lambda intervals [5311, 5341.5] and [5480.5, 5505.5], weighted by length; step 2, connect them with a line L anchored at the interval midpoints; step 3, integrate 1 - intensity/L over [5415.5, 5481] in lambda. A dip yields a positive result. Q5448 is -4.8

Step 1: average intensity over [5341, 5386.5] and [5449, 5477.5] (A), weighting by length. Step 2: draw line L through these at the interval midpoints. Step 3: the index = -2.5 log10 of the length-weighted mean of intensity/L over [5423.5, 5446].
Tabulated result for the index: 0.06 mag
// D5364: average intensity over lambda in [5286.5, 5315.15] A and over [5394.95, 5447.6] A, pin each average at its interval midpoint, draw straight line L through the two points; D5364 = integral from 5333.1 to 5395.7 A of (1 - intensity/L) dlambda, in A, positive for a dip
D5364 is -3.4 A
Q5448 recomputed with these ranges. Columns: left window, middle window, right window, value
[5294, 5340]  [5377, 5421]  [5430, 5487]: -1.6 A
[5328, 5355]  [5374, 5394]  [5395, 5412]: -1.2 A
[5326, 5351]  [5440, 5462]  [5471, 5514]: -2.1 A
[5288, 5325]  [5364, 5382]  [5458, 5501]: -1.5 A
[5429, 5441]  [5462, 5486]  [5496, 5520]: 0.5 A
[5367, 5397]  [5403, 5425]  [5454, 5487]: 1.7 A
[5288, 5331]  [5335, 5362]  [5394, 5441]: -0.8 A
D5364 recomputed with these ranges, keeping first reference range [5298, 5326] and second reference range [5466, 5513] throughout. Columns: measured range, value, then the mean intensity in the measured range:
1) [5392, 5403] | -1.2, 4.39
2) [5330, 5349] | -1.5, 4.19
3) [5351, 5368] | -0.7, 4.07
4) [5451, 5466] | -1.8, 4.49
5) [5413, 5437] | -0.4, 4.03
